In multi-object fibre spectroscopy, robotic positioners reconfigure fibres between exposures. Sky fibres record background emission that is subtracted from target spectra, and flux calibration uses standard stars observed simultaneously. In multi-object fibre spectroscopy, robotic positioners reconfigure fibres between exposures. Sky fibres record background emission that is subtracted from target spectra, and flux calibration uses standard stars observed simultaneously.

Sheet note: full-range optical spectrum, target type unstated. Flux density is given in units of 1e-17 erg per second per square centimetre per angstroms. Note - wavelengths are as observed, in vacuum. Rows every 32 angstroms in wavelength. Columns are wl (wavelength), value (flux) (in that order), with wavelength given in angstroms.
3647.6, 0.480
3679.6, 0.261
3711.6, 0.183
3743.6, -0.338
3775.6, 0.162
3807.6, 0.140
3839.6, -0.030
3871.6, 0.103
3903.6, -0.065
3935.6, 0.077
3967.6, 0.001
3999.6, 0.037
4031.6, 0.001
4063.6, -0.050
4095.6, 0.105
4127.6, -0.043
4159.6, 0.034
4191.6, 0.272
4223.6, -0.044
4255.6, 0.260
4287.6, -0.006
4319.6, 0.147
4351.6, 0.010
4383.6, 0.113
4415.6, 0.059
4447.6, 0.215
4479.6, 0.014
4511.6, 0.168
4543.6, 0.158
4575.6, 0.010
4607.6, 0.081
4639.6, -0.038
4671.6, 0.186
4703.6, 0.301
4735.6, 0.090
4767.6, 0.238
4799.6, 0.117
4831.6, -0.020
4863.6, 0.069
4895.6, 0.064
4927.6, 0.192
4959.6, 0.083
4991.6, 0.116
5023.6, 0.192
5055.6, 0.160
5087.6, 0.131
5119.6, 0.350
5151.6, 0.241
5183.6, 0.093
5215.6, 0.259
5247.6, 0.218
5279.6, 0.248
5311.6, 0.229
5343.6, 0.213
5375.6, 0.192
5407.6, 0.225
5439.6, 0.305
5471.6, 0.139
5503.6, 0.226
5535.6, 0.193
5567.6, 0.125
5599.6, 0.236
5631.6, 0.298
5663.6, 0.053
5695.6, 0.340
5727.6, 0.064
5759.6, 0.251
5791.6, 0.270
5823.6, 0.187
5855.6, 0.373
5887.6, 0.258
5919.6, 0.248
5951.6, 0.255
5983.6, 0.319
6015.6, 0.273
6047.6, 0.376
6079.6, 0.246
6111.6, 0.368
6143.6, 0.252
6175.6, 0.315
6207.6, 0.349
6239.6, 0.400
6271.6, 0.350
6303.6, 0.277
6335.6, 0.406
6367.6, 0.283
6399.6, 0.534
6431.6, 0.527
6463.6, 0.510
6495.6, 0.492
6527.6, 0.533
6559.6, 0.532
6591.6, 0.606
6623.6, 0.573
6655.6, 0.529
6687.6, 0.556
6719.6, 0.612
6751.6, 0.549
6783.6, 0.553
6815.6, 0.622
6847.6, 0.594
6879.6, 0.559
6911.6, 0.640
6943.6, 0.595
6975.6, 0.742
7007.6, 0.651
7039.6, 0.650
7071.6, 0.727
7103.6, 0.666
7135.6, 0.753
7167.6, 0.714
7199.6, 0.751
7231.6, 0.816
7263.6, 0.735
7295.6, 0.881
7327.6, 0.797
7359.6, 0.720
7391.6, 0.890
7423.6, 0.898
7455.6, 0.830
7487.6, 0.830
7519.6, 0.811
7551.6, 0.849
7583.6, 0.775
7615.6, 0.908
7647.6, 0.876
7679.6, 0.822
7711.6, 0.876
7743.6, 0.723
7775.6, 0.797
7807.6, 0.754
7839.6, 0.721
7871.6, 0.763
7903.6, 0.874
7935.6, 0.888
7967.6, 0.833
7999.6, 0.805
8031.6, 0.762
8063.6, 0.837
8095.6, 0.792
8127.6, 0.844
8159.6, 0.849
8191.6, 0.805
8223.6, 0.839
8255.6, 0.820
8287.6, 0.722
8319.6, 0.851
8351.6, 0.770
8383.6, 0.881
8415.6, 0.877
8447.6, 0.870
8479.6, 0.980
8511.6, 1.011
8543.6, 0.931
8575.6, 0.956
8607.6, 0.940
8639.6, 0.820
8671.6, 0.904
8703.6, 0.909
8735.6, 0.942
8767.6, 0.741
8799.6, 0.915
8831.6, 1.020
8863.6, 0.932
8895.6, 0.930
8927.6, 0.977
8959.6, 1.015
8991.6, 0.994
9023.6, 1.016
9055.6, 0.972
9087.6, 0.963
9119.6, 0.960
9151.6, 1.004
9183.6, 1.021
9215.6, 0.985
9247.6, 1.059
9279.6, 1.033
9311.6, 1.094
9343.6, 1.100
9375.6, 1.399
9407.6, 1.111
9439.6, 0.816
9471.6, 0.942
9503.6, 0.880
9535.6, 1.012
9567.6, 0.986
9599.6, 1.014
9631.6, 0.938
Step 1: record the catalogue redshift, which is 0.60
